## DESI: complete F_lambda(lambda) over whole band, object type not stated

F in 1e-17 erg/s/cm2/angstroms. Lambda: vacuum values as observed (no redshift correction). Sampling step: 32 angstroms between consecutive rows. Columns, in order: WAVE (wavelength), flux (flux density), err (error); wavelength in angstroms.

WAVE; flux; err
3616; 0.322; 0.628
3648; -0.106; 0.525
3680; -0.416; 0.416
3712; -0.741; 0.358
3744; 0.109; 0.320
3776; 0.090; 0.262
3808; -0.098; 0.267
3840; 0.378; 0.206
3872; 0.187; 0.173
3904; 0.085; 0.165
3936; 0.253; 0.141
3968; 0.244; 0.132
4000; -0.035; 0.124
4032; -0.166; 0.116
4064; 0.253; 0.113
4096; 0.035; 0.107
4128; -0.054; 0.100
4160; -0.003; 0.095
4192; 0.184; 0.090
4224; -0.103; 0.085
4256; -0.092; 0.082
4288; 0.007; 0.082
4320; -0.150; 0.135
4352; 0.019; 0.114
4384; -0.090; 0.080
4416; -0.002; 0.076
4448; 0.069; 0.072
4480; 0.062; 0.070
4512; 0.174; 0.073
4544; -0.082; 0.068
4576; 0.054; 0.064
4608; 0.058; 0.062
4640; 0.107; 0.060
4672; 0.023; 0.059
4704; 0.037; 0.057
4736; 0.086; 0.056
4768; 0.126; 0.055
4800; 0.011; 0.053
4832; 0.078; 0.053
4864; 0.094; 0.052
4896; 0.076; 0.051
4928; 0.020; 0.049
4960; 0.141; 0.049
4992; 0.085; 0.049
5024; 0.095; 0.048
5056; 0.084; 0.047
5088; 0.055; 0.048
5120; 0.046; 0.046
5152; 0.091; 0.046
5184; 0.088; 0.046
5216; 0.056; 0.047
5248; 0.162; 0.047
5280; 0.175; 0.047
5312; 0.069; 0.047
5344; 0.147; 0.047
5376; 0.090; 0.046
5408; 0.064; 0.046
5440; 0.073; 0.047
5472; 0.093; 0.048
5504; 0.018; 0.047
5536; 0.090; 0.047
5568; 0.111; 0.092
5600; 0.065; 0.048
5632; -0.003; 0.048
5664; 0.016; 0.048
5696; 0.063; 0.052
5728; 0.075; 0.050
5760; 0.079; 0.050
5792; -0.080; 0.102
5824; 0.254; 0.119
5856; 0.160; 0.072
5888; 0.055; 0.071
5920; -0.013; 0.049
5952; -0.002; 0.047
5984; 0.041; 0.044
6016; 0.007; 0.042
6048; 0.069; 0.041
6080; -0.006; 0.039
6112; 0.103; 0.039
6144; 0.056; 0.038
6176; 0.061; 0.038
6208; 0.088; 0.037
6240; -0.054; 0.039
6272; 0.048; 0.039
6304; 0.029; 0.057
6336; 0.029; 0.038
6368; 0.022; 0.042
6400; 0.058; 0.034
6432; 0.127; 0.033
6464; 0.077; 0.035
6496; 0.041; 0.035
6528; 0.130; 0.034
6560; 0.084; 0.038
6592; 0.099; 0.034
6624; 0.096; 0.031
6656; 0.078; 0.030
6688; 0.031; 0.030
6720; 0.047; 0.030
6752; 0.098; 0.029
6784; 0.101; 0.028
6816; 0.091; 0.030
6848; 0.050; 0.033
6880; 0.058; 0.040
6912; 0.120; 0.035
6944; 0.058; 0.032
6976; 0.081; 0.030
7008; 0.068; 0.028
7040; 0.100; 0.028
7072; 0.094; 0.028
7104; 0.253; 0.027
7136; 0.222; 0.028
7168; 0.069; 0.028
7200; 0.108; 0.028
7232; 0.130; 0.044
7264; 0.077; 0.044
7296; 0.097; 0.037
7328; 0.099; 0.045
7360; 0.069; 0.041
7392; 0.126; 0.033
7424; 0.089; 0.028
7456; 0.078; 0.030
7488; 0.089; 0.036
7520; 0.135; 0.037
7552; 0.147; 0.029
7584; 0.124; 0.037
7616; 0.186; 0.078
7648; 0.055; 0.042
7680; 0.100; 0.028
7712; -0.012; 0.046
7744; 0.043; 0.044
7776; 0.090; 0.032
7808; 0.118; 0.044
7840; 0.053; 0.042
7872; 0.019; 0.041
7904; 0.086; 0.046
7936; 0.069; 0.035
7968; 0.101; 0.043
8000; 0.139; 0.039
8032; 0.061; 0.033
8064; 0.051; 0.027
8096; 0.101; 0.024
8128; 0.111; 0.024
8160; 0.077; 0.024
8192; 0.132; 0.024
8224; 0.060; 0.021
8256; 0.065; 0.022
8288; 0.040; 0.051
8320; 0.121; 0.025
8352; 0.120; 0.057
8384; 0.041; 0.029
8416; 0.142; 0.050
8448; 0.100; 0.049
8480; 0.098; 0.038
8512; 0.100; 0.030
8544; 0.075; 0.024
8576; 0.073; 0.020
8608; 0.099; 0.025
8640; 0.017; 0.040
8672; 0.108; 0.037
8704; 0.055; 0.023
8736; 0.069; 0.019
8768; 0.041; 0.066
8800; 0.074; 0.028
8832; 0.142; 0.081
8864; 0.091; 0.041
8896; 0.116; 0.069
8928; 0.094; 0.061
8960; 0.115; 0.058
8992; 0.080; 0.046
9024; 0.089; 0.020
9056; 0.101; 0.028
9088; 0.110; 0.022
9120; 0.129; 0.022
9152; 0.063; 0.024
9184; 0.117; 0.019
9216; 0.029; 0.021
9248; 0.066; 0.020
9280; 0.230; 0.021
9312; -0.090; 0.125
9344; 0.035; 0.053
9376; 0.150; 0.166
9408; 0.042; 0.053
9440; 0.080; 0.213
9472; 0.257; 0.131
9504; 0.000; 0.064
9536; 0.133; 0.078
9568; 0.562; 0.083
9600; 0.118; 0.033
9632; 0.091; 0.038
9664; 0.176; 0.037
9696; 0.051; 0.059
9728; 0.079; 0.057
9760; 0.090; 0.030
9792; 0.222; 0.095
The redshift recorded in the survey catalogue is 0.909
